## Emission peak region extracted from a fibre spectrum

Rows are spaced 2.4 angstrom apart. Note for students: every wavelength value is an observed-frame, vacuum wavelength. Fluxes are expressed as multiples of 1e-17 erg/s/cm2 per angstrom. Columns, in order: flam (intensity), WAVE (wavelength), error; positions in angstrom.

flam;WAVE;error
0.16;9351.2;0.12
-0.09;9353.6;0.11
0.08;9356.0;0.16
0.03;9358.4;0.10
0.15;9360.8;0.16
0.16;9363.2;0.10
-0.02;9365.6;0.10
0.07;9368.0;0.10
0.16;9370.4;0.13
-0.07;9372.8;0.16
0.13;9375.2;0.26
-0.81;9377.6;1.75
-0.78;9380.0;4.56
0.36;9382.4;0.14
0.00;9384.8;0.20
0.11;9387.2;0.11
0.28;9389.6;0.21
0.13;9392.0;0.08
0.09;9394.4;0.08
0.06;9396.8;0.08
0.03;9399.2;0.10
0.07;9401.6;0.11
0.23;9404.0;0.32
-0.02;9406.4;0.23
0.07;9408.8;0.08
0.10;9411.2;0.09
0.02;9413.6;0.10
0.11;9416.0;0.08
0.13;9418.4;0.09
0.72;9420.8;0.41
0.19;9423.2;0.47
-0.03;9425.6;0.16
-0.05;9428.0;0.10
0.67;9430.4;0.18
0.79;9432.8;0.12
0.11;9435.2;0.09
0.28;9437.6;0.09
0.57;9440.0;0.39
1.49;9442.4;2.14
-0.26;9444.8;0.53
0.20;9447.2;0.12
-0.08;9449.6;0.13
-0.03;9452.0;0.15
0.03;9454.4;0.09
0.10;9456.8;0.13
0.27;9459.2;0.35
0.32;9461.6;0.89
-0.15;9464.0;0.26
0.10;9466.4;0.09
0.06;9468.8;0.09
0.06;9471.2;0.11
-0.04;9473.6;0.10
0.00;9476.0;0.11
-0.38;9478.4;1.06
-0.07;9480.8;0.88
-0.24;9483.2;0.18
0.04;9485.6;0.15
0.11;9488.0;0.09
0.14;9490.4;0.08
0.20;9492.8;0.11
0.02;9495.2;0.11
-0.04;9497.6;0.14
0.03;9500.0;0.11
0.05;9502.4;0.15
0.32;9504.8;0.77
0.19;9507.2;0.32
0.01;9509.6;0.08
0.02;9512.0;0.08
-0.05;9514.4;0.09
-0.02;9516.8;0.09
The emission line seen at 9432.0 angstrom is [O III] 5007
